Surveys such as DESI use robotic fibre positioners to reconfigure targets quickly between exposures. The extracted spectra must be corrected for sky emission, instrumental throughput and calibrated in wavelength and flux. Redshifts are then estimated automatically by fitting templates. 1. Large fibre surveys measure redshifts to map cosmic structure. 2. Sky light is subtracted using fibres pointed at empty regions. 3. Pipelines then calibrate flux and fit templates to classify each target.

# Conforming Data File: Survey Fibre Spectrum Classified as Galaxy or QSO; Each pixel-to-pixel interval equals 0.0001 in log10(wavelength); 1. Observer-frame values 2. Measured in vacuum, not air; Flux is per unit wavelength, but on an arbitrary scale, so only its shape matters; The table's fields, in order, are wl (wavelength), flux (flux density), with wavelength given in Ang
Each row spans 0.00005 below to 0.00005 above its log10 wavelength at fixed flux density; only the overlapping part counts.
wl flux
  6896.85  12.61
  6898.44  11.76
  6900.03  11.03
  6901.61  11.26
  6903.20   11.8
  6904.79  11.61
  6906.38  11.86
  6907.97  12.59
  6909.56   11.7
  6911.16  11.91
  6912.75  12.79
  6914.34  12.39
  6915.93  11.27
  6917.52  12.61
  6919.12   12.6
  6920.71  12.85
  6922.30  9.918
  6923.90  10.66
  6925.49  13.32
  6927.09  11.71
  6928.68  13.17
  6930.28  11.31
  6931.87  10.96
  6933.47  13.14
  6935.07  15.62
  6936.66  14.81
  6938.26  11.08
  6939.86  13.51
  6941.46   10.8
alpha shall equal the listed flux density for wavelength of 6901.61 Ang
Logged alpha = 11.26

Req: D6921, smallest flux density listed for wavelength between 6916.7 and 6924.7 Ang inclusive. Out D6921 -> 9.918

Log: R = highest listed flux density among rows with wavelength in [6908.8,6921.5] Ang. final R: 12.85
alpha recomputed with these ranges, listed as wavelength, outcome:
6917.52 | 12.61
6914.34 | 12.39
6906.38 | 11.86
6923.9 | 10.66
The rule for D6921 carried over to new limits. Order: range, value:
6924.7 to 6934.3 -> 10.96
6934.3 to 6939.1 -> 11.08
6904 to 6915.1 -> 11.61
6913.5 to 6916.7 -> 11.27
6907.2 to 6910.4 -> 11.7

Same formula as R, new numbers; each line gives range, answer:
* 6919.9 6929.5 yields 13.32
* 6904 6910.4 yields 12.59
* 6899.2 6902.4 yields 11.26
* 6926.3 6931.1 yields 13.17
